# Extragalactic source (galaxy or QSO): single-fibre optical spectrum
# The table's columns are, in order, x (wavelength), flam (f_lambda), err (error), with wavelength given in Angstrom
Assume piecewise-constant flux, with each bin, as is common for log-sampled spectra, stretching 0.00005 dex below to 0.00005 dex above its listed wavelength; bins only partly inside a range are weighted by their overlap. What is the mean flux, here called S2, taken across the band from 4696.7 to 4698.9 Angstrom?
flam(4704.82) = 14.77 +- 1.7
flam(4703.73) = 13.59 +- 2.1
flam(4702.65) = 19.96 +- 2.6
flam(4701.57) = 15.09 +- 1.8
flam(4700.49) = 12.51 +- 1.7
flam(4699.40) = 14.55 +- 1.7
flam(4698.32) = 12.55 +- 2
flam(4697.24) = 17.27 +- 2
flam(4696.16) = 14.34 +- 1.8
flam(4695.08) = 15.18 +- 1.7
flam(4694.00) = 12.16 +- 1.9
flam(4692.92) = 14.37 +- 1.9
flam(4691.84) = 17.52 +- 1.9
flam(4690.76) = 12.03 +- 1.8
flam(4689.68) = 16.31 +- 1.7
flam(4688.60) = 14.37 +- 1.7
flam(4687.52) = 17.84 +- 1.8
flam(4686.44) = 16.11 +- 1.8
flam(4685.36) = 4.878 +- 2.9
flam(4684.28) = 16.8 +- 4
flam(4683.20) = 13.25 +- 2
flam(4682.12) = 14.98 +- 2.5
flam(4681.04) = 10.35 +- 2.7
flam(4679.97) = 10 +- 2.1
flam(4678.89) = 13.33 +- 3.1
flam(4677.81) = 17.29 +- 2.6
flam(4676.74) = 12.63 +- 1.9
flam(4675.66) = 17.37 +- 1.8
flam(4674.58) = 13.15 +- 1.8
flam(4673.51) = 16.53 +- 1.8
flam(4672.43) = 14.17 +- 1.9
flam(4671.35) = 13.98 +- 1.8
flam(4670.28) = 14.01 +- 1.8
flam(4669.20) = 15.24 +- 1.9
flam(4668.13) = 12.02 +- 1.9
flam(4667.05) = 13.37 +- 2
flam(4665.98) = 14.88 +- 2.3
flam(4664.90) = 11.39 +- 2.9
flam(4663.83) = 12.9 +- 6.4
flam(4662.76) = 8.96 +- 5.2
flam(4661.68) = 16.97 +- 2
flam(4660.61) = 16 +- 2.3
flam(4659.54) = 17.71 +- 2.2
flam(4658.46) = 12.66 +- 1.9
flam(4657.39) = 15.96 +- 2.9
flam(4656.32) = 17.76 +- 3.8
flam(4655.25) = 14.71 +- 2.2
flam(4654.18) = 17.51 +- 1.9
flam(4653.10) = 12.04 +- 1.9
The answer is 14.9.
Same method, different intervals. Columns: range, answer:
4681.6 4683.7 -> 14.1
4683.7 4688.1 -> 13.9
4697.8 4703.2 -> 14.9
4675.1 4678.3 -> 15.7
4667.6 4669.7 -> 13.6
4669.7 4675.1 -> 14.4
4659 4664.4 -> 14.5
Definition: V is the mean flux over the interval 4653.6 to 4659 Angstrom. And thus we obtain 15.7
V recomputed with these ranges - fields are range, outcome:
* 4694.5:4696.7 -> 14.7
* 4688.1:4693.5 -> 14.9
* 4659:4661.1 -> 16.9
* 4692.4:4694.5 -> 13.3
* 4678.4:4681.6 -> 11.2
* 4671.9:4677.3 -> 14.8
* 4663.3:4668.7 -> 12.9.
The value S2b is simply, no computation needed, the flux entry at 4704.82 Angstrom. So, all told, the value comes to 14.77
